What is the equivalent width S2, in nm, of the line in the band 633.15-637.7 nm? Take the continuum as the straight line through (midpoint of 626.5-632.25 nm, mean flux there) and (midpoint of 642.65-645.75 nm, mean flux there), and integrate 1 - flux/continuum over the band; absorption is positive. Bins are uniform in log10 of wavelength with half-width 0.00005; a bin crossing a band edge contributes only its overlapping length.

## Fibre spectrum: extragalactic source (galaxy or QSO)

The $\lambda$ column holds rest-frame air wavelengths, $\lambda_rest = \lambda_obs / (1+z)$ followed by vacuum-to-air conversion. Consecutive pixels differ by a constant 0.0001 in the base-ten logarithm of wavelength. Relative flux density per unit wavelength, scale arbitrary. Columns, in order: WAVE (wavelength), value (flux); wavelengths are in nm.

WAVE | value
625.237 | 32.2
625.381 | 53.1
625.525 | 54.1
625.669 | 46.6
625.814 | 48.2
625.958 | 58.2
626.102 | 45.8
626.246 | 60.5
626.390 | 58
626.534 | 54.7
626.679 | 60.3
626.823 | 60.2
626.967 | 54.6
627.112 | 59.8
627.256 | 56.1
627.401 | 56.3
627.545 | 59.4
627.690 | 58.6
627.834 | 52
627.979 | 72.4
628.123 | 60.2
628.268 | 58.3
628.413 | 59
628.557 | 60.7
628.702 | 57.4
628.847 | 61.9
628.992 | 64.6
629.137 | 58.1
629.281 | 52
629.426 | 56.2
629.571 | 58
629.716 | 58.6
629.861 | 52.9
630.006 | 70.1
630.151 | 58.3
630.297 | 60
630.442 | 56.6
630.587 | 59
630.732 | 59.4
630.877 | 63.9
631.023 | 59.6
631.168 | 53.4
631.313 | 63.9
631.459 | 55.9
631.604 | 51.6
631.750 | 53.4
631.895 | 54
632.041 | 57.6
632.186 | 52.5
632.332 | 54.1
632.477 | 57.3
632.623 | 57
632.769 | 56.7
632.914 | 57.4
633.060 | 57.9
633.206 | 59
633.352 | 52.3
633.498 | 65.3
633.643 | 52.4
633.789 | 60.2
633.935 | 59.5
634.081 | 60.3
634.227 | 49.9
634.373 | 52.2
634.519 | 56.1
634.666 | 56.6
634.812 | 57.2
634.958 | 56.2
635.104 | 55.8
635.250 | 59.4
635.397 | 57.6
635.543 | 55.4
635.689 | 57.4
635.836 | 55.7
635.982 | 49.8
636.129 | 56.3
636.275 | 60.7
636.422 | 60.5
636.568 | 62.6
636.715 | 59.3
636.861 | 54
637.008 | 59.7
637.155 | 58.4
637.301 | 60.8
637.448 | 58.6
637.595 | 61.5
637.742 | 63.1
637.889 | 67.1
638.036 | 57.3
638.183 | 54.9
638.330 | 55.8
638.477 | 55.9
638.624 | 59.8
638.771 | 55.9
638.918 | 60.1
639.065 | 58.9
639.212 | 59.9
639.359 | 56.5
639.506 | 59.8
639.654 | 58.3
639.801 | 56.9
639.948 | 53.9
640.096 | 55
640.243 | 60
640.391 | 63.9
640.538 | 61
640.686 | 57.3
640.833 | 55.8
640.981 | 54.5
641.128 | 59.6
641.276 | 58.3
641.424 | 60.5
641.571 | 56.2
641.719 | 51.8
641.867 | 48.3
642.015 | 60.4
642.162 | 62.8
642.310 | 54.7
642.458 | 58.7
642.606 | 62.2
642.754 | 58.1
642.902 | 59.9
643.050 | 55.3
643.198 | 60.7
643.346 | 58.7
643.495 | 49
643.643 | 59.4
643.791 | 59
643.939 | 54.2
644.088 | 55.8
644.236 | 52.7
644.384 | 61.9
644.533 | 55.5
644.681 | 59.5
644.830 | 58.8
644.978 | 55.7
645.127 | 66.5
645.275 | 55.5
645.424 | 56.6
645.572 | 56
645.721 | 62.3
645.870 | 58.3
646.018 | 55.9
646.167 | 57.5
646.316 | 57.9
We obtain 0.04 nm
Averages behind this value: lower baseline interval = 58.3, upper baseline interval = 57.6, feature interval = 57.5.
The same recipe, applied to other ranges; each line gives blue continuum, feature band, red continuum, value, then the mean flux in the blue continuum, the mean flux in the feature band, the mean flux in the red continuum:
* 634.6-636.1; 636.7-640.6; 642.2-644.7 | -0.145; 56.1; 58.7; 57.4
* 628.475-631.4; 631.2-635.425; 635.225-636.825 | 0.131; 59.2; 56.5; 57.6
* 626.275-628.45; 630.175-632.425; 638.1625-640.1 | 0.048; 58.7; 57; 57.4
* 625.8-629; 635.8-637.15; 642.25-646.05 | 0.006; 58.2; 57.7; 57.8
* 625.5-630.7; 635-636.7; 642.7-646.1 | 0.008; 57.8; 57.4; 57.6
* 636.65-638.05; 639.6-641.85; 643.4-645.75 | 0.057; 60.1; 57.3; 57.3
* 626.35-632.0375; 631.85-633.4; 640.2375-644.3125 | 0.056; 58.4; 56.1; 57.4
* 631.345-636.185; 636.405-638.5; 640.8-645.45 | -0.101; 56.1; 59.3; 57.4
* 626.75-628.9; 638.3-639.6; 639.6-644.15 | -0.008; 59.1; 58.2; 57.4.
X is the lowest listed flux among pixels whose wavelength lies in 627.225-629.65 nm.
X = 52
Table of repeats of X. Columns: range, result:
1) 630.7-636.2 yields 49.8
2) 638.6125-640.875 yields 53.9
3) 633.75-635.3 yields 49.9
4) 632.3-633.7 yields 52.3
